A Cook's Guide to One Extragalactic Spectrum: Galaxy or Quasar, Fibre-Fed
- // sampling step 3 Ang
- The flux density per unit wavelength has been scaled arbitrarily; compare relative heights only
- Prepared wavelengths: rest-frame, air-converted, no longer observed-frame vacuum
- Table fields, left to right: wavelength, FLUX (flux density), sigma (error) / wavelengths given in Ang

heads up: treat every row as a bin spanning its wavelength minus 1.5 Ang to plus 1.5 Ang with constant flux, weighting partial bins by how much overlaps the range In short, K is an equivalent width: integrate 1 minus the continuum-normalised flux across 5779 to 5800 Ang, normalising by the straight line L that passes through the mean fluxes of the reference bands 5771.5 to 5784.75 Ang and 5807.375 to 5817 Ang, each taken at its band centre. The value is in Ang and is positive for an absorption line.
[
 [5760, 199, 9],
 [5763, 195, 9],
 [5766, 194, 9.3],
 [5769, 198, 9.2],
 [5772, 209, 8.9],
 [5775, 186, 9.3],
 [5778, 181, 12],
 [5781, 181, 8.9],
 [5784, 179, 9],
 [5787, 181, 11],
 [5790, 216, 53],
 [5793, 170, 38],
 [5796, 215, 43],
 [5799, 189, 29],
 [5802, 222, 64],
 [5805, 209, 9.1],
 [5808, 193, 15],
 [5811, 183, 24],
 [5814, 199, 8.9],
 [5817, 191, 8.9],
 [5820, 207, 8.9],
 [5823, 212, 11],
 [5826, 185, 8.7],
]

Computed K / -0.2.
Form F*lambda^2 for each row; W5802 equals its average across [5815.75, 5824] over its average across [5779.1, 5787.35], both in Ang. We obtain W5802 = 1.1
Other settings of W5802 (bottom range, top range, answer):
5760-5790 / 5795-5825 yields 1.07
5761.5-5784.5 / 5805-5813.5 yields 1.02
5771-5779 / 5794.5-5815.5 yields 1.06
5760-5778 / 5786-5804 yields 1.03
